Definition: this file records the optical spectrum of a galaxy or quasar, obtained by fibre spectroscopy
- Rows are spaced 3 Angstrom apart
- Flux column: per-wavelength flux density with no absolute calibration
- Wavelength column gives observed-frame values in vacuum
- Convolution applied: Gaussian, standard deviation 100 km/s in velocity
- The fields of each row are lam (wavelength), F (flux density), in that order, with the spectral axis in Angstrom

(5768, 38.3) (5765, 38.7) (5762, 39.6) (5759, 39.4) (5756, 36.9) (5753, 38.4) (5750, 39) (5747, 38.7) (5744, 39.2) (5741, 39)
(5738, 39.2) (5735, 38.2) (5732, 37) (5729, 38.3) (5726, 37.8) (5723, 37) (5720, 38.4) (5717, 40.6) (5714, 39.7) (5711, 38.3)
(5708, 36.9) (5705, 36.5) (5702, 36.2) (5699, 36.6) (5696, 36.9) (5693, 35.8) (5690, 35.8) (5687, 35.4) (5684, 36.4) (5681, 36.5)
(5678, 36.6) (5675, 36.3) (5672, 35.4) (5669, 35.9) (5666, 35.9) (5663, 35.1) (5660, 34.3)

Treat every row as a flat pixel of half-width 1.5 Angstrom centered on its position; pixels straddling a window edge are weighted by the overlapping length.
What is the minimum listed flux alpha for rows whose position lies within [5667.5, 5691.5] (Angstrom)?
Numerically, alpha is 35.4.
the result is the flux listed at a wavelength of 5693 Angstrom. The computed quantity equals 35.8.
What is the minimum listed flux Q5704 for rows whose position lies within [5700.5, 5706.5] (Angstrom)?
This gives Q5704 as 36.2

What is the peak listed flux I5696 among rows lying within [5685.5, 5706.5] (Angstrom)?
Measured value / 36.9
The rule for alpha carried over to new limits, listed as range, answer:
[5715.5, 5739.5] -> 37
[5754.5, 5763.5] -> 36.9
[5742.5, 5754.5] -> 38.4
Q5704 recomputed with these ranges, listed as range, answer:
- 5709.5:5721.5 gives 38.3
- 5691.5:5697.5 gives 35.8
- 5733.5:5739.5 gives 38.2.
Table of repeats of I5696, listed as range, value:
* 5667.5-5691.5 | 36.6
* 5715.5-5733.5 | 40.6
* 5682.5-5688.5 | 36.4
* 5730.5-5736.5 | 38.2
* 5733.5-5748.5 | 39.2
